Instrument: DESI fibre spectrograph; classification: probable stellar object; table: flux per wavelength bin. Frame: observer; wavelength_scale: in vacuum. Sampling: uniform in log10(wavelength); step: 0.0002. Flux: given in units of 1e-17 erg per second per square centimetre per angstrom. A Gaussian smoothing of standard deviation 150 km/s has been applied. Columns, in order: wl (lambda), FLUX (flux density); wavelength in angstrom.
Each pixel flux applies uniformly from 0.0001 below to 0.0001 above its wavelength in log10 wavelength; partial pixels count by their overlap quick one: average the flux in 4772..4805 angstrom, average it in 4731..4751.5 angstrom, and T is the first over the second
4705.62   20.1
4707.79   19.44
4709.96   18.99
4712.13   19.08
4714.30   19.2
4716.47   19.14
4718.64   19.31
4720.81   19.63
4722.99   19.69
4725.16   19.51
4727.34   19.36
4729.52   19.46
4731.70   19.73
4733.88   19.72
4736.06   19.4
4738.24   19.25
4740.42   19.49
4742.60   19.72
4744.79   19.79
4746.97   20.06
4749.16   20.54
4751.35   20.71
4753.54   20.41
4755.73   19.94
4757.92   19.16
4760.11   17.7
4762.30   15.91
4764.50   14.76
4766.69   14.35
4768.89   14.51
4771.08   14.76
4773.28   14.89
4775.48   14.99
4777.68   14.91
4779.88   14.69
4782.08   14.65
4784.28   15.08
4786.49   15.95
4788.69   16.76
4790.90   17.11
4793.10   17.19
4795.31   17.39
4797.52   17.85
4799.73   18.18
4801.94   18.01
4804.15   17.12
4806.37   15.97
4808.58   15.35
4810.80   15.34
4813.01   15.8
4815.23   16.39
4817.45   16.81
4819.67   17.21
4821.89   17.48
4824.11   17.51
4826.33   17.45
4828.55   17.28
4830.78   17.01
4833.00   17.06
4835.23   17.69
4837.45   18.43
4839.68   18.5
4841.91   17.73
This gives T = 0.8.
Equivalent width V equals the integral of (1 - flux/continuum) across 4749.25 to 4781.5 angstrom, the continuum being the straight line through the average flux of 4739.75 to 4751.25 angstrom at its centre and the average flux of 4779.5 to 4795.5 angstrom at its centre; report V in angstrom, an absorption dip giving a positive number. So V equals 2.80 angstrom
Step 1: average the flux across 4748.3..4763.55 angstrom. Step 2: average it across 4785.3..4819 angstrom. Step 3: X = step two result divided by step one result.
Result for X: 0.9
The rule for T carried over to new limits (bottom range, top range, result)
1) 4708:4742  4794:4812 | 0.87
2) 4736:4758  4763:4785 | 0.74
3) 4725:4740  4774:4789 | 0.78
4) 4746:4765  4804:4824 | 0.87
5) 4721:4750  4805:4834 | 0.85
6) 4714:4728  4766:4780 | 0.76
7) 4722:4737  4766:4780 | 0.75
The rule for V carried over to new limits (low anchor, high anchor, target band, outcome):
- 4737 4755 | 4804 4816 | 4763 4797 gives 4.28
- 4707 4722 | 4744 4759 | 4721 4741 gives 0.11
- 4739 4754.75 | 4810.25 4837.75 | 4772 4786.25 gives 2.93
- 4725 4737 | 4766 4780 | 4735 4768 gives -2.89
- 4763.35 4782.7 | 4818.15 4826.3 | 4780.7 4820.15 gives -0.86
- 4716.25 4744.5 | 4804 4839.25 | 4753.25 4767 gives 0.89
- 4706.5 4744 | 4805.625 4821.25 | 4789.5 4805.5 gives -0.72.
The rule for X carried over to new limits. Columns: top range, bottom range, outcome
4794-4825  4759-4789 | 1.11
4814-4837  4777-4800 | 1.06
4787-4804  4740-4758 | 0.87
